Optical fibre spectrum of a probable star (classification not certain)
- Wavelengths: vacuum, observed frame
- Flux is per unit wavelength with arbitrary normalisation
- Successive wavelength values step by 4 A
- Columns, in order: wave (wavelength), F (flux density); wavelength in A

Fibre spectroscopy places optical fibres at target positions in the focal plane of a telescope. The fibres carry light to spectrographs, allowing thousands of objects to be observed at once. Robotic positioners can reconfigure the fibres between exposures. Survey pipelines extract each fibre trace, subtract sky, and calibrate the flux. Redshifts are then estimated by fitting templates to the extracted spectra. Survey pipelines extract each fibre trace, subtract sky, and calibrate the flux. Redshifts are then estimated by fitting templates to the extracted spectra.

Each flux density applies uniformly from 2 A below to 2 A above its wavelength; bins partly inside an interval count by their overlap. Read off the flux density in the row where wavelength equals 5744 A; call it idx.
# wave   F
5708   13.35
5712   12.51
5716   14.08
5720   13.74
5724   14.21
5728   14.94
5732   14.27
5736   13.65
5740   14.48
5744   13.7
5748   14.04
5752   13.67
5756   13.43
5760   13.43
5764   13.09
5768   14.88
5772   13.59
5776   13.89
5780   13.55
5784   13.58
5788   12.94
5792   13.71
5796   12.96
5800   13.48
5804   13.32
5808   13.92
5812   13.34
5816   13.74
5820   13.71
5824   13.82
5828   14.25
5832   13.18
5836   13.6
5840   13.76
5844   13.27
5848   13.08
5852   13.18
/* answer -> 13.7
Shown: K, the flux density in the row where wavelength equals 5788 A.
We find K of 12.94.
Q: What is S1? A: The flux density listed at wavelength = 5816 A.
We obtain 13.74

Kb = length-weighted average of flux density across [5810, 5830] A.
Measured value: 13.8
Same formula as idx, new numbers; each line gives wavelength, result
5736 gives 13.65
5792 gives 13.71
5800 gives 13.48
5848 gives 13.08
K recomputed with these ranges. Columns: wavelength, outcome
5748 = 14.04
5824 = 13.82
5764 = 13.09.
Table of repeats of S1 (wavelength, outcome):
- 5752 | 13.67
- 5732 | 14.27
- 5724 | 14.21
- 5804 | 13.32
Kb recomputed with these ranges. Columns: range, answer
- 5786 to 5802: 13.3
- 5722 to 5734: 14.5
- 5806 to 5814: 13.6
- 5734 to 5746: 13.9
